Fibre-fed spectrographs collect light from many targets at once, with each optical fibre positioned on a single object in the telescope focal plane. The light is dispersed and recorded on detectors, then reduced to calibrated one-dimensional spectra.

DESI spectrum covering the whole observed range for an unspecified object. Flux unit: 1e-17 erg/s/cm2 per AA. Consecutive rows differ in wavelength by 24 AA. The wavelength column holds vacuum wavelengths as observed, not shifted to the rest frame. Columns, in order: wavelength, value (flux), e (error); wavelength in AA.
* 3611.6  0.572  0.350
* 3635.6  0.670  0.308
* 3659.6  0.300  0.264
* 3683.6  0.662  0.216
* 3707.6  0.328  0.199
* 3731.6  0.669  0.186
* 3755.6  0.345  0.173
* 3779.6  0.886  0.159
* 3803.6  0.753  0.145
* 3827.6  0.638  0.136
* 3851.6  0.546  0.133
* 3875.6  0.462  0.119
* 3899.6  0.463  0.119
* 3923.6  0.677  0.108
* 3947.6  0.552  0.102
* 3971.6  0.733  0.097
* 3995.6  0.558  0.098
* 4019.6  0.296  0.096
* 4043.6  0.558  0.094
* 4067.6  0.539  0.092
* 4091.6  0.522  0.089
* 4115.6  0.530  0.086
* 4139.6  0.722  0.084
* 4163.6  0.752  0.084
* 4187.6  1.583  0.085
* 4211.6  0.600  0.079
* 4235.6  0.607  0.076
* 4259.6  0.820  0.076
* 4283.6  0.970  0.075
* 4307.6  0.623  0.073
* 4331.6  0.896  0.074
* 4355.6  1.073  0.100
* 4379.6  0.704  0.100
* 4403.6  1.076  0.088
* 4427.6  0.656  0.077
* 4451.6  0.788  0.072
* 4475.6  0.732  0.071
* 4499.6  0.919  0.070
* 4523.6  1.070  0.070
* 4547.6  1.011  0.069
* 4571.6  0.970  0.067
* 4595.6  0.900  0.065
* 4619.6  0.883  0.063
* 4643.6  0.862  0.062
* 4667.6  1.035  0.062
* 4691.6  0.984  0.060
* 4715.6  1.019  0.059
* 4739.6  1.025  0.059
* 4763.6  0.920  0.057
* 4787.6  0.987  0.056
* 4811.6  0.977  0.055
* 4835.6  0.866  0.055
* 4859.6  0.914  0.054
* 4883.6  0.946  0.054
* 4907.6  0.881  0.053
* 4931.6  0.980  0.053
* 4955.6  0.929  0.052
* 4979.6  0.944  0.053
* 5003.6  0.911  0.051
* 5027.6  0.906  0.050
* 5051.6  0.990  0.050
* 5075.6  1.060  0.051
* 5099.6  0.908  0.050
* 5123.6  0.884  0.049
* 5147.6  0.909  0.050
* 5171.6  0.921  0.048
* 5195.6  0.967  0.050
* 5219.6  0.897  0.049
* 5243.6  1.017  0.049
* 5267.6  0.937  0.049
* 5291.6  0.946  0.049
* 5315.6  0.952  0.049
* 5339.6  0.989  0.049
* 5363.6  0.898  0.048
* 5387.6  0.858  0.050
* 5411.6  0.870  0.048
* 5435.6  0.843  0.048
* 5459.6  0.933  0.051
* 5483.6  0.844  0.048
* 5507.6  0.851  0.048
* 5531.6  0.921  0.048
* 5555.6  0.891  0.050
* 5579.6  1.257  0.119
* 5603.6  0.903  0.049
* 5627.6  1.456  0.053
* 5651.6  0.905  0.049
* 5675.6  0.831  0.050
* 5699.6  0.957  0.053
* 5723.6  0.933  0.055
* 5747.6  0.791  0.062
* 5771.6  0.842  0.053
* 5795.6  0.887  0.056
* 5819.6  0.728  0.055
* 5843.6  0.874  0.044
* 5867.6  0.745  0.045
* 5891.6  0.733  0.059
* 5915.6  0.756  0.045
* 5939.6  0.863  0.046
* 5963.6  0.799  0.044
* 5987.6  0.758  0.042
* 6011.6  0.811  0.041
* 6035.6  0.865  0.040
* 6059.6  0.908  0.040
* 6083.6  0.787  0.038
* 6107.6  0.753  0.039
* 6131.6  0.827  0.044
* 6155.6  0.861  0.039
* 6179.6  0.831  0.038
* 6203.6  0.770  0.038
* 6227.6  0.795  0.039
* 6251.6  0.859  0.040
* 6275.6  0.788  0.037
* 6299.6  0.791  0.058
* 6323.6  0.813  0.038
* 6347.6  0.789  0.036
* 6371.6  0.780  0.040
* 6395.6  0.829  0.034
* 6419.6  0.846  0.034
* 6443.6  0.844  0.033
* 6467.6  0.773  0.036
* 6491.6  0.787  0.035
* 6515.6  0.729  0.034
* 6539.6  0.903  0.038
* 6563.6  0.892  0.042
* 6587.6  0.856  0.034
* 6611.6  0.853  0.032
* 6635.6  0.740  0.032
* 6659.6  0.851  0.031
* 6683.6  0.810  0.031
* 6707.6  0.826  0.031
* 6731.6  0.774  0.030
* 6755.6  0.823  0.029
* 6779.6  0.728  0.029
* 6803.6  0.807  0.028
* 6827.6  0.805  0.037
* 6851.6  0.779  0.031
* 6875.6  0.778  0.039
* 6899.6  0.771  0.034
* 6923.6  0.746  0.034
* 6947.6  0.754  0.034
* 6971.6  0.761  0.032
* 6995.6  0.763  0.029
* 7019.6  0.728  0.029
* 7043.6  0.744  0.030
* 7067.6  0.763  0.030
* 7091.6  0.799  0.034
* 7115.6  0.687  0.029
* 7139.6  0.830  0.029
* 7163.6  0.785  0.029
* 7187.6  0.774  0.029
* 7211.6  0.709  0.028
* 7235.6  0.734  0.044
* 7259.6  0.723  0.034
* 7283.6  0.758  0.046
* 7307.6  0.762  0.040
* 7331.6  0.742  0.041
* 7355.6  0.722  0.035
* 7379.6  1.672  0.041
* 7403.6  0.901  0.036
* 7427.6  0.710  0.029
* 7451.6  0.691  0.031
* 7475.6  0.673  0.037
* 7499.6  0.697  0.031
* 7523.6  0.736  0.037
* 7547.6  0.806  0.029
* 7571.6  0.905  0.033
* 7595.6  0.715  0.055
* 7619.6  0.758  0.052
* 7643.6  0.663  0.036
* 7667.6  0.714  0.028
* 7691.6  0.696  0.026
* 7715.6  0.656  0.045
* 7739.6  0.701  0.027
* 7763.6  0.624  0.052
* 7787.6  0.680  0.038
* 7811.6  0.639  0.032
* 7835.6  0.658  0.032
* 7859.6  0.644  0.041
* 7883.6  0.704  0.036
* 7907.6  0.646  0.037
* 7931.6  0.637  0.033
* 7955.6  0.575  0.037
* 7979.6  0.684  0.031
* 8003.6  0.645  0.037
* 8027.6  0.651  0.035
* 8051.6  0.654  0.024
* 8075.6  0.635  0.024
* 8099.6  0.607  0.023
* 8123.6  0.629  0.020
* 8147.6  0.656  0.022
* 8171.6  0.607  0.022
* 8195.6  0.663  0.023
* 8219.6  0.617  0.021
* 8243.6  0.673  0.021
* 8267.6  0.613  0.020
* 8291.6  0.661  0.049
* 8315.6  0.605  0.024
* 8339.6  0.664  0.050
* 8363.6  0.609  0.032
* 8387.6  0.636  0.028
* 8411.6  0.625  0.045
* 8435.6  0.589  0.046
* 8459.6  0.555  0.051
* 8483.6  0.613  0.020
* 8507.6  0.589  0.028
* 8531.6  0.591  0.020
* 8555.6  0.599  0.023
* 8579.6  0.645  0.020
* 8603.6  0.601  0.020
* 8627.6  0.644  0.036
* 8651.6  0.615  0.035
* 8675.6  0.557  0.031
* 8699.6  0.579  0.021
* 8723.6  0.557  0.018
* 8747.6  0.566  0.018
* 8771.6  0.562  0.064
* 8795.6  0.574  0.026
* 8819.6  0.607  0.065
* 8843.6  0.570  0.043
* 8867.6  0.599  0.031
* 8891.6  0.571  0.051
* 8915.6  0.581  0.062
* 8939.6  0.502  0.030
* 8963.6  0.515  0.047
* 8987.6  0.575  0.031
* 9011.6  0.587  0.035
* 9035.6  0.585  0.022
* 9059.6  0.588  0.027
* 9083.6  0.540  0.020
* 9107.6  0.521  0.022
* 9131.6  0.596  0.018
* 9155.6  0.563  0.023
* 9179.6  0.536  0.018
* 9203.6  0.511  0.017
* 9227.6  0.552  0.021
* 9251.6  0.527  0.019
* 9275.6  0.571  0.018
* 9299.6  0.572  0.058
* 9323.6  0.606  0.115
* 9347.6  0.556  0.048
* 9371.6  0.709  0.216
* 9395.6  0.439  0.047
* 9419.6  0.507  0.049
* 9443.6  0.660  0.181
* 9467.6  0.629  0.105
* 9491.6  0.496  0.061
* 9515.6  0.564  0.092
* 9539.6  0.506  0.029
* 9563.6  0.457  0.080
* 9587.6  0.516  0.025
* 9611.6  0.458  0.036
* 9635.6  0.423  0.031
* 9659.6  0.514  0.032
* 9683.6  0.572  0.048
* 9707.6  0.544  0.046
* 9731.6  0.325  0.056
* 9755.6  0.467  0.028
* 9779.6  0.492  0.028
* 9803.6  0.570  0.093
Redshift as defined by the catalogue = 0.125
